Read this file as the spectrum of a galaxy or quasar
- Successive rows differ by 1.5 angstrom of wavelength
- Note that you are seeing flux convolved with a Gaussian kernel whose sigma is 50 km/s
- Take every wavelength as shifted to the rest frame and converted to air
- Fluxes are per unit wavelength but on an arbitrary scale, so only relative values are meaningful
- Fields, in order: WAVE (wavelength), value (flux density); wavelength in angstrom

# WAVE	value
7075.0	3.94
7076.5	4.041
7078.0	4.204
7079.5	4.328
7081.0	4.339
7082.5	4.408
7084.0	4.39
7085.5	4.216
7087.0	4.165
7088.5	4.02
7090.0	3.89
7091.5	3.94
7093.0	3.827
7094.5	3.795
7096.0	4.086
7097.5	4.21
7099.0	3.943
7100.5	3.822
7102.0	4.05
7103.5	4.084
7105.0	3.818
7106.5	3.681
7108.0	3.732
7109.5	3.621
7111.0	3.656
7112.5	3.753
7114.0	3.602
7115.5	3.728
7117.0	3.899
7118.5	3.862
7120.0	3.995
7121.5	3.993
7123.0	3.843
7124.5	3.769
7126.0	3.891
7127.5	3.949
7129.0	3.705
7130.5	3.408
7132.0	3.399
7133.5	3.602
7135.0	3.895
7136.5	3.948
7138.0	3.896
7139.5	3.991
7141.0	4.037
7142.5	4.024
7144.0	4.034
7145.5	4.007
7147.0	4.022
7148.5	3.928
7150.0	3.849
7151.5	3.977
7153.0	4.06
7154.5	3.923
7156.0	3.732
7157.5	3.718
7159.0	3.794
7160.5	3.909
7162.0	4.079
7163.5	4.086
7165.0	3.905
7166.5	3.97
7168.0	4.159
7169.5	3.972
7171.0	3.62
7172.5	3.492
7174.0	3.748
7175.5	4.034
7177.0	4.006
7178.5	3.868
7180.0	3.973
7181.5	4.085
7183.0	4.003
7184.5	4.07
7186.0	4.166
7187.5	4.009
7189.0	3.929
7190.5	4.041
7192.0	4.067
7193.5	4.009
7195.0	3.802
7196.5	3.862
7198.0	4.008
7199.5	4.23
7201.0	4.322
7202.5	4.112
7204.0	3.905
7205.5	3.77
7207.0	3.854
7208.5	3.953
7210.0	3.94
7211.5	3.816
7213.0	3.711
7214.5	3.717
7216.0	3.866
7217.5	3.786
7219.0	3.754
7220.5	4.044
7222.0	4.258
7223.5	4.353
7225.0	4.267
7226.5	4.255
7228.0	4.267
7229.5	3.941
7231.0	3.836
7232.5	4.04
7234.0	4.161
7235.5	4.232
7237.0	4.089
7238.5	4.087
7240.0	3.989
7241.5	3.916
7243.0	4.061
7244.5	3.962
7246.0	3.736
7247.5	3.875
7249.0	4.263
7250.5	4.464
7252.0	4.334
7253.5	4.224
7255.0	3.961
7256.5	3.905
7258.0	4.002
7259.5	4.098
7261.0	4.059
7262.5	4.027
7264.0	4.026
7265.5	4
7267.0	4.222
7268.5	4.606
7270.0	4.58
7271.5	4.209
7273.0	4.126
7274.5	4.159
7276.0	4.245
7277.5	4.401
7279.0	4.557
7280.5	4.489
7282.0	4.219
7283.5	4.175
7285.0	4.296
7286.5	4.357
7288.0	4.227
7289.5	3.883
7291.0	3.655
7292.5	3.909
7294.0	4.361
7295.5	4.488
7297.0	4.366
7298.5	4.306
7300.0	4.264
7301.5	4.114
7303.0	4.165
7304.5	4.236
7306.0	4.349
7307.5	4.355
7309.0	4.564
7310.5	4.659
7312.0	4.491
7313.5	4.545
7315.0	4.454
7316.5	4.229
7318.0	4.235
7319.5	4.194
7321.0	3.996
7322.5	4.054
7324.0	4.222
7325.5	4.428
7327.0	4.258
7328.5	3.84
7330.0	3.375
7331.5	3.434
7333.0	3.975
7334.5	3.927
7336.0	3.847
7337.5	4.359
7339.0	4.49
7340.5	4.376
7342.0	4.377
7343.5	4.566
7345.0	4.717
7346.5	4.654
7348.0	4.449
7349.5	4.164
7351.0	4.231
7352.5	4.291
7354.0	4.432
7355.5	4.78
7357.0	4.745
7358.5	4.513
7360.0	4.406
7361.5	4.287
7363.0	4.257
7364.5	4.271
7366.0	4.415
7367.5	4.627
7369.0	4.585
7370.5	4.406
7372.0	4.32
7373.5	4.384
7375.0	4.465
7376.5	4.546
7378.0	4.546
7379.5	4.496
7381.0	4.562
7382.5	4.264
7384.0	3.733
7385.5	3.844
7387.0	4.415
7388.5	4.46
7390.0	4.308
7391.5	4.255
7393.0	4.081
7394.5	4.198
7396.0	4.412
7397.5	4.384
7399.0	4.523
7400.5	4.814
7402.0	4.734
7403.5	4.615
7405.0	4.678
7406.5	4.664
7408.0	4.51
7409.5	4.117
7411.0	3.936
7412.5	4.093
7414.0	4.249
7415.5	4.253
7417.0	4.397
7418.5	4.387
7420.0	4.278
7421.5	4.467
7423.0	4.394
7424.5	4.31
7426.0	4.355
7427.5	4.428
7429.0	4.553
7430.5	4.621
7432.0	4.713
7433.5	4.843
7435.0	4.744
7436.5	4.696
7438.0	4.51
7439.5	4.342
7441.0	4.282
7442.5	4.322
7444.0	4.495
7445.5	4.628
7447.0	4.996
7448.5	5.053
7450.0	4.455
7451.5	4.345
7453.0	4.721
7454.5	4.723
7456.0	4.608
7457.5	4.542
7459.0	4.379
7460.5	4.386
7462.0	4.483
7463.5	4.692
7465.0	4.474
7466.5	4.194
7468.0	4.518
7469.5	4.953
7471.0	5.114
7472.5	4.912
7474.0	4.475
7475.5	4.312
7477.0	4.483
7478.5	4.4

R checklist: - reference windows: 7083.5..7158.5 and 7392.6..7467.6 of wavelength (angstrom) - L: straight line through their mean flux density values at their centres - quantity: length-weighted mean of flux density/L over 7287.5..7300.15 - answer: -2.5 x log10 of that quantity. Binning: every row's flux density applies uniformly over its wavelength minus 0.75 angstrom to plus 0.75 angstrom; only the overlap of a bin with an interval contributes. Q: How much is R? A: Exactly 0.02 mag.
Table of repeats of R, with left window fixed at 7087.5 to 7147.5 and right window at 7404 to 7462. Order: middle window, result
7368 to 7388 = 0.01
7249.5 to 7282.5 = -0.02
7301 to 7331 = 0.01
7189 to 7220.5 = 0.03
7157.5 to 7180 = 0.02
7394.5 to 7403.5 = -0.03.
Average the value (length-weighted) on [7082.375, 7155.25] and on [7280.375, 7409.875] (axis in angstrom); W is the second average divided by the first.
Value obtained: 1.11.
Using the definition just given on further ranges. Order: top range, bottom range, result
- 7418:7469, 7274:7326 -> 1.06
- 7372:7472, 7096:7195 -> 1.15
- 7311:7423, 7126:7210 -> 1.10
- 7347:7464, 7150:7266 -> 1.11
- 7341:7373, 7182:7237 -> 1.11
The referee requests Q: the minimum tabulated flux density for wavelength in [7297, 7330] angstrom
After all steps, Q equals 3.375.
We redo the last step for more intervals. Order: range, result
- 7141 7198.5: 3.492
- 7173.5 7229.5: 3.711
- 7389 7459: 3.936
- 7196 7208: 3.77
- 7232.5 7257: 3.736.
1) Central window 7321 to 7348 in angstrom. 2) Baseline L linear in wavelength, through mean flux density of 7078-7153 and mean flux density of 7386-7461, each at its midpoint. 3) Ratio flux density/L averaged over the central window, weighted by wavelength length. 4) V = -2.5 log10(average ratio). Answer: 0.036 mag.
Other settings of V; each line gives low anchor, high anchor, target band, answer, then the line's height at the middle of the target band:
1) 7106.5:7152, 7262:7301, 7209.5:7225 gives 0.03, 4.07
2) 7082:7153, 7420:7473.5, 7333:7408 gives 0.00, 4.42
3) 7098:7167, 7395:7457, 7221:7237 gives -0.02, 4.07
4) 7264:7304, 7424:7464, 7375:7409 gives 0.01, 4.46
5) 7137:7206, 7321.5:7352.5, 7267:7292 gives -0.04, 4.11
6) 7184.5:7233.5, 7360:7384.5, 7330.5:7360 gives 0.00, 4.33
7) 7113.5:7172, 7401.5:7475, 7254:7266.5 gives 0.03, 4.13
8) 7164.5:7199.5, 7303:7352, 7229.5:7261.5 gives 0.01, 4.08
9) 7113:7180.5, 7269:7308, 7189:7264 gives 0.02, 4.09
